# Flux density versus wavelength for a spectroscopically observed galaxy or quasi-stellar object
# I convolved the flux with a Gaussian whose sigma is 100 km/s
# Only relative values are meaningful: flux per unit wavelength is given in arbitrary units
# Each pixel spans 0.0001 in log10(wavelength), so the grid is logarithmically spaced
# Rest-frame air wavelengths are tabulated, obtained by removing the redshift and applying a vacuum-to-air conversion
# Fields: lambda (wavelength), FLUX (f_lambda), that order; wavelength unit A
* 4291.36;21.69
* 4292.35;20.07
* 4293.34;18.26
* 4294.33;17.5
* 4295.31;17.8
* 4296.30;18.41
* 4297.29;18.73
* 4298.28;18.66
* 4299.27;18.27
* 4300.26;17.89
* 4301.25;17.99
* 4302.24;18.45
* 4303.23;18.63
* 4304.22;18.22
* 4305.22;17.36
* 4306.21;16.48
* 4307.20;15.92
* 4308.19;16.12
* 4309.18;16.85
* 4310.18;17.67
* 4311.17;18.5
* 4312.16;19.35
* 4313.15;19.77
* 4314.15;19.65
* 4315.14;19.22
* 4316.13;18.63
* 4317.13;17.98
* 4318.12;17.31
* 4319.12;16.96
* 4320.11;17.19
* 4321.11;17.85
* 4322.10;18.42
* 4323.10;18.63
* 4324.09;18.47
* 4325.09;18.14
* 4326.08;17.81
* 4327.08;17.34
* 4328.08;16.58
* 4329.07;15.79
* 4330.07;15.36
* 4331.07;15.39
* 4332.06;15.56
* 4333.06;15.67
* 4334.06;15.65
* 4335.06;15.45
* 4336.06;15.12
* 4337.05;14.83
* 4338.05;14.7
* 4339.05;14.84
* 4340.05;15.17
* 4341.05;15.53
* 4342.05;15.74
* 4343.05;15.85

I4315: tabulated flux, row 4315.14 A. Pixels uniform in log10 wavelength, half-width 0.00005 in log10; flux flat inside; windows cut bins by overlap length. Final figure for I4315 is 19.22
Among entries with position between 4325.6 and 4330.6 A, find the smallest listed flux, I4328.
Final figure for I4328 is 15.36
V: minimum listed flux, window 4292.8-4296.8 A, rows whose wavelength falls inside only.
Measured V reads 17.5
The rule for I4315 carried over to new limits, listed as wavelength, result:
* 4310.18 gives 17.67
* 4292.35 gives 20.07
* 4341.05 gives 15.53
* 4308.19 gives 16.12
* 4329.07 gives 15.79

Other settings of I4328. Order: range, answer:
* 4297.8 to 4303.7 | 17.89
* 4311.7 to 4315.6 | 19.22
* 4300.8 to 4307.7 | 15.92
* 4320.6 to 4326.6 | 17.81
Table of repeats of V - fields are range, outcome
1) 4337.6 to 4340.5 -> 14.7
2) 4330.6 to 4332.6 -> 15.39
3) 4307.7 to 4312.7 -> 16.12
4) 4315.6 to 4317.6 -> 17.98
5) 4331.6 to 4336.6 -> 15.12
